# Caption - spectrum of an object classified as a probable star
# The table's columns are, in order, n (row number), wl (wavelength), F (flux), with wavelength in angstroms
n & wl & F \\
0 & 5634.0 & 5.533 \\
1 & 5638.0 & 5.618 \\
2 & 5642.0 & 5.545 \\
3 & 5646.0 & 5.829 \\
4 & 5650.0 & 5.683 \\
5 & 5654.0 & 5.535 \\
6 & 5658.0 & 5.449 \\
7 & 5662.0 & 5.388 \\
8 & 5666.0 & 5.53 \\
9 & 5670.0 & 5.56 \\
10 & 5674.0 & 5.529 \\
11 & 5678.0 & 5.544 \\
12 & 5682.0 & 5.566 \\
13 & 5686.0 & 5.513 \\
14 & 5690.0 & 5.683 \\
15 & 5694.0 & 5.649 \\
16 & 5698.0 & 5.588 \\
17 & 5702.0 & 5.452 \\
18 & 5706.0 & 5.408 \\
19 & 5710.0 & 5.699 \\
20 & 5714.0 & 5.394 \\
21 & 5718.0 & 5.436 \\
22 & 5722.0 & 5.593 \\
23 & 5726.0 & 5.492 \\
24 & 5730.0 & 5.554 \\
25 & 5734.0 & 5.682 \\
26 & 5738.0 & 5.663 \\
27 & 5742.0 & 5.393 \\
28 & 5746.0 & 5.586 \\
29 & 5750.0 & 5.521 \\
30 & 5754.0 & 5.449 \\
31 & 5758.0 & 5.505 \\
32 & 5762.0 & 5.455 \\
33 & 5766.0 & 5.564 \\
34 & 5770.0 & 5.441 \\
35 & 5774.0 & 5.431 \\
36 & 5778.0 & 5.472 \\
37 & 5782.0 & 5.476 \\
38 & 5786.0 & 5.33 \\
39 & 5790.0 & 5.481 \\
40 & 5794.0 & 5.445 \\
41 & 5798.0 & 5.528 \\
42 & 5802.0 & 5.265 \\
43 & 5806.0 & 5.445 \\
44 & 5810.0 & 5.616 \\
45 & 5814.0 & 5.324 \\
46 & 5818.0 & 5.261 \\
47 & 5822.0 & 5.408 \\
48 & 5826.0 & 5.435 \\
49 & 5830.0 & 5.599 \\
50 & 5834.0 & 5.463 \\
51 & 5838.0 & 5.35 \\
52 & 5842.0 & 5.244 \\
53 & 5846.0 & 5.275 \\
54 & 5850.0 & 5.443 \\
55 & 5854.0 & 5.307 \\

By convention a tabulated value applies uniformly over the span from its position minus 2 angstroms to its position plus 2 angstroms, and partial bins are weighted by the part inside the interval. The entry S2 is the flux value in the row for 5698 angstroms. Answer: 5.588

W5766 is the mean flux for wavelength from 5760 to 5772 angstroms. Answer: 5.49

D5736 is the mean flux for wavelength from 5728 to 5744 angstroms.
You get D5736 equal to 5.57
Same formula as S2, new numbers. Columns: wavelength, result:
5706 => 5.408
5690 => 5.683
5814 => 5.324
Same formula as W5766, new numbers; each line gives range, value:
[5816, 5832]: 5.43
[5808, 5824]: 5.4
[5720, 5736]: 5.58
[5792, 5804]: 5.41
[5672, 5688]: 5.54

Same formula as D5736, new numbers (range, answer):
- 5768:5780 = 5.45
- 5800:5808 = 5.36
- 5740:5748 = 5.49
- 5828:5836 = 5.53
